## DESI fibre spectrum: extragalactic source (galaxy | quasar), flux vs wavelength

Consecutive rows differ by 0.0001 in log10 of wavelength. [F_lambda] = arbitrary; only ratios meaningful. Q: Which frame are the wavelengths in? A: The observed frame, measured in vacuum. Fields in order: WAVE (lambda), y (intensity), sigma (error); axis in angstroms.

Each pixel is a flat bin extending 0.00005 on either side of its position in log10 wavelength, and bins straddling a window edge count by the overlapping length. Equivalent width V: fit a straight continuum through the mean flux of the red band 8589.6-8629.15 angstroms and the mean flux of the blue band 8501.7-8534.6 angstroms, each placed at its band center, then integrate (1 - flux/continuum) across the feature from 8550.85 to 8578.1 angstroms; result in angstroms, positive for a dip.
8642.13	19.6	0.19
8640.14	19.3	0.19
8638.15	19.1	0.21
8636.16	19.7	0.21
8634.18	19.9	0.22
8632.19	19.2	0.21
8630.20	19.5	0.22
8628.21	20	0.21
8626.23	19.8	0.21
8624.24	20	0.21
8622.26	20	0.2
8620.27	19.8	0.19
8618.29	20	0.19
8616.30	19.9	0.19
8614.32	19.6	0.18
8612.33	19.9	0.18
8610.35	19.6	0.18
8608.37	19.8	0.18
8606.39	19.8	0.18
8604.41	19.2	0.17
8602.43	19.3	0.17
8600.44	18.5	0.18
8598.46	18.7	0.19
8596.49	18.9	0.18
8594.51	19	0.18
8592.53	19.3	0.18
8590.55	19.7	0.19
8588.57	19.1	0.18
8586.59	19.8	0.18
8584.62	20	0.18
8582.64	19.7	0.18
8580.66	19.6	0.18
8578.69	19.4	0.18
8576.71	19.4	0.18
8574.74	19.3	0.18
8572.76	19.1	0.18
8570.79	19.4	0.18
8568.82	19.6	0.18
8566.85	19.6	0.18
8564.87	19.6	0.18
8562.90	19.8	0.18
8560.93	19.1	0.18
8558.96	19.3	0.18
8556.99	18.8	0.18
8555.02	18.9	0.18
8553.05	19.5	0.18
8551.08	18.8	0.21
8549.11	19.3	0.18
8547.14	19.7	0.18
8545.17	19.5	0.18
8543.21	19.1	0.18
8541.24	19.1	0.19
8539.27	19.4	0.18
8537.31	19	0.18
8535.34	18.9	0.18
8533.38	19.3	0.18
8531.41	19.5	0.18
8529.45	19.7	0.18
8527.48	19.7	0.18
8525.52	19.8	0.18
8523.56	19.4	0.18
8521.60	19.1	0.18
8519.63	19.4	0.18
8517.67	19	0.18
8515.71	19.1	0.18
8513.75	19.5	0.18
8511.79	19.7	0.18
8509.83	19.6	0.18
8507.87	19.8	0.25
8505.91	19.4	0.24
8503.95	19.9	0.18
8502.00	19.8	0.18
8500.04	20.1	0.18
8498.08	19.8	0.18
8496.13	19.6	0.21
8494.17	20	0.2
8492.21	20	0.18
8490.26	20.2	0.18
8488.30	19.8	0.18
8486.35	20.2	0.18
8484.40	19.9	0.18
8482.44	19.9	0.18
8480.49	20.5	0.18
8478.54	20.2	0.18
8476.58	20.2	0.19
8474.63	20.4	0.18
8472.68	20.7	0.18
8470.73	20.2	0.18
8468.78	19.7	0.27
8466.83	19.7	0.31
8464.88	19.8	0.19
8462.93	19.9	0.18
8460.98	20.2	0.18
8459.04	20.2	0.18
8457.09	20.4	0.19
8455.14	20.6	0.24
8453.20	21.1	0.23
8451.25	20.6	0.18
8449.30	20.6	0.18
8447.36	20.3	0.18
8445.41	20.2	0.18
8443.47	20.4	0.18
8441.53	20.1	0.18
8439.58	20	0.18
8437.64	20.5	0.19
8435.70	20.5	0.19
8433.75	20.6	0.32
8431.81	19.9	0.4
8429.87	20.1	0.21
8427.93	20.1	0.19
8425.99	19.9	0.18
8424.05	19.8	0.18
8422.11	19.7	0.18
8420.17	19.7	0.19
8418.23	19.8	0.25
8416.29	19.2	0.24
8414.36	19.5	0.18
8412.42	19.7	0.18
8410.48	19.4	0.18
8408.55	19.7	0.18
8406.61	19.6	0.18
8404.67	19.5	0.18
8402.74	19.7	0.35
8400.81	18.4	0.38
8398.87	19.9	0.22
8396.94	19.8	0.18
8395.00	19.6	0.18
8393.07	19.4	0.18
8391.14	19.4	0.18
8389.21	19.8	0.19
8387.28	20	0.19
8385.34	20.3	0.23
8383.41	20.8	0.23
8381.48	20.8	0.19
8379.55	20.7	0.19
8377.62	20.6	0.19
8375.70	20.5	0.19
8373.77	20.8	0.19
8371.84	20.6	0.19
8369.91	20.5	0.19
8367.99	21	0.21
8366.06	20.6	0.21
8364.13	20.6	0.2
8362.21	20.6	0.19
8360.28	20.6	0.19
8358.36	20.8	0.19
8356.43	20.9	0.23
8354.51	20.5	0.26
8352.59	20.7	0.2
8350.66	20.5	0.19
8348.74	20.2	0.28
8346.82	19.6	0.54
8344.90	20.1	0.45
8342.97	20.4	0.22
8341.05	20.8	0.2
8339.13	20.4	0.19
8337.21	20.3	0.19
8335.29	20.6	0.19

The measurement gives 0.3 angstroms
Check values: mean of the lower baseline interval 19.5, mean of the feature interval 19.3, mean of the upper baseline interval 19.5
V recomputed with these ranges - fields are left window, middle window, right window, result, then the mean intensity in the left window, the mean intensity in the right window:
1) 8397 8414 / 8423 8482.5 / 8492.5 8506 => -1.72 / 19.5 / 19.8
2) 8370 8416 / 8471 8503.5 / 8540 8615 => -0.73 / 19.9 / 19.4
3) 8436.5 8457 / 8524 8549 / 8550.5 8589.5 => 0.37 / 20.4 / 19.4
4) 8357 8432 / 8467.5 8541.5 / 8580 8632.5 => 0.21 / 20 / 19.5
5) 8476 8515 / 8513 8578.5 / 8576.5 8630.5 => 1.36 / 19.9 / 19.5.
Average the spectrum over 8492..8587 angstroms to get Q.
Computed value 19.5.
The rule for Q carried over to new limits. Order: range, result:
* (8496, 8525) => 19.6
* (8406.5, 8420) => 19.6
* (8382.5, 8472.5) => 20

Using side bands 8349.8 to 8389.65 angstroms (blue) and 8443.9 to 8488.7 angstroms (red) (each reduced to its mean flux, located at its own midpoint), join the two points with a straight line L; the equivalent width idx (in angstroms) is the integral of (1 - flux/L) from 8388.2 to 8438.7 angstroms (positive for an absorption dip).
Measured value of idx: 1.7 angstroms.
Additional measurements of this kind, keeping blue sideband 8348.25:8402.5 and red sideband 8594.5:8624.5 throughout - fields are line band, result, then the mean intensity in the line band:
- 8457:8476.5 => -0.11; 20.1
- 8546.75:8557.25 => 0.29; 19.2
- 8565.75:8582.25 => 0.16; 19.4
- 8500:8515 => 0.13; 19.7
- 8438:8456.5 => -0.34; 20.4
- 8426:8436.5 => -0.04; 20.2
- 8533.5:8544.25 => 0.34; 19.1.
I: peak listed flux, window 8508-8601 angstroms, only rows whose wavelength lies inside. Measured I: 20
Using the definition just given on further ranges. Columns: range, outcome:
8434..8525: 21.1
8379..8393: 20.8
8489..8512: 20.2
